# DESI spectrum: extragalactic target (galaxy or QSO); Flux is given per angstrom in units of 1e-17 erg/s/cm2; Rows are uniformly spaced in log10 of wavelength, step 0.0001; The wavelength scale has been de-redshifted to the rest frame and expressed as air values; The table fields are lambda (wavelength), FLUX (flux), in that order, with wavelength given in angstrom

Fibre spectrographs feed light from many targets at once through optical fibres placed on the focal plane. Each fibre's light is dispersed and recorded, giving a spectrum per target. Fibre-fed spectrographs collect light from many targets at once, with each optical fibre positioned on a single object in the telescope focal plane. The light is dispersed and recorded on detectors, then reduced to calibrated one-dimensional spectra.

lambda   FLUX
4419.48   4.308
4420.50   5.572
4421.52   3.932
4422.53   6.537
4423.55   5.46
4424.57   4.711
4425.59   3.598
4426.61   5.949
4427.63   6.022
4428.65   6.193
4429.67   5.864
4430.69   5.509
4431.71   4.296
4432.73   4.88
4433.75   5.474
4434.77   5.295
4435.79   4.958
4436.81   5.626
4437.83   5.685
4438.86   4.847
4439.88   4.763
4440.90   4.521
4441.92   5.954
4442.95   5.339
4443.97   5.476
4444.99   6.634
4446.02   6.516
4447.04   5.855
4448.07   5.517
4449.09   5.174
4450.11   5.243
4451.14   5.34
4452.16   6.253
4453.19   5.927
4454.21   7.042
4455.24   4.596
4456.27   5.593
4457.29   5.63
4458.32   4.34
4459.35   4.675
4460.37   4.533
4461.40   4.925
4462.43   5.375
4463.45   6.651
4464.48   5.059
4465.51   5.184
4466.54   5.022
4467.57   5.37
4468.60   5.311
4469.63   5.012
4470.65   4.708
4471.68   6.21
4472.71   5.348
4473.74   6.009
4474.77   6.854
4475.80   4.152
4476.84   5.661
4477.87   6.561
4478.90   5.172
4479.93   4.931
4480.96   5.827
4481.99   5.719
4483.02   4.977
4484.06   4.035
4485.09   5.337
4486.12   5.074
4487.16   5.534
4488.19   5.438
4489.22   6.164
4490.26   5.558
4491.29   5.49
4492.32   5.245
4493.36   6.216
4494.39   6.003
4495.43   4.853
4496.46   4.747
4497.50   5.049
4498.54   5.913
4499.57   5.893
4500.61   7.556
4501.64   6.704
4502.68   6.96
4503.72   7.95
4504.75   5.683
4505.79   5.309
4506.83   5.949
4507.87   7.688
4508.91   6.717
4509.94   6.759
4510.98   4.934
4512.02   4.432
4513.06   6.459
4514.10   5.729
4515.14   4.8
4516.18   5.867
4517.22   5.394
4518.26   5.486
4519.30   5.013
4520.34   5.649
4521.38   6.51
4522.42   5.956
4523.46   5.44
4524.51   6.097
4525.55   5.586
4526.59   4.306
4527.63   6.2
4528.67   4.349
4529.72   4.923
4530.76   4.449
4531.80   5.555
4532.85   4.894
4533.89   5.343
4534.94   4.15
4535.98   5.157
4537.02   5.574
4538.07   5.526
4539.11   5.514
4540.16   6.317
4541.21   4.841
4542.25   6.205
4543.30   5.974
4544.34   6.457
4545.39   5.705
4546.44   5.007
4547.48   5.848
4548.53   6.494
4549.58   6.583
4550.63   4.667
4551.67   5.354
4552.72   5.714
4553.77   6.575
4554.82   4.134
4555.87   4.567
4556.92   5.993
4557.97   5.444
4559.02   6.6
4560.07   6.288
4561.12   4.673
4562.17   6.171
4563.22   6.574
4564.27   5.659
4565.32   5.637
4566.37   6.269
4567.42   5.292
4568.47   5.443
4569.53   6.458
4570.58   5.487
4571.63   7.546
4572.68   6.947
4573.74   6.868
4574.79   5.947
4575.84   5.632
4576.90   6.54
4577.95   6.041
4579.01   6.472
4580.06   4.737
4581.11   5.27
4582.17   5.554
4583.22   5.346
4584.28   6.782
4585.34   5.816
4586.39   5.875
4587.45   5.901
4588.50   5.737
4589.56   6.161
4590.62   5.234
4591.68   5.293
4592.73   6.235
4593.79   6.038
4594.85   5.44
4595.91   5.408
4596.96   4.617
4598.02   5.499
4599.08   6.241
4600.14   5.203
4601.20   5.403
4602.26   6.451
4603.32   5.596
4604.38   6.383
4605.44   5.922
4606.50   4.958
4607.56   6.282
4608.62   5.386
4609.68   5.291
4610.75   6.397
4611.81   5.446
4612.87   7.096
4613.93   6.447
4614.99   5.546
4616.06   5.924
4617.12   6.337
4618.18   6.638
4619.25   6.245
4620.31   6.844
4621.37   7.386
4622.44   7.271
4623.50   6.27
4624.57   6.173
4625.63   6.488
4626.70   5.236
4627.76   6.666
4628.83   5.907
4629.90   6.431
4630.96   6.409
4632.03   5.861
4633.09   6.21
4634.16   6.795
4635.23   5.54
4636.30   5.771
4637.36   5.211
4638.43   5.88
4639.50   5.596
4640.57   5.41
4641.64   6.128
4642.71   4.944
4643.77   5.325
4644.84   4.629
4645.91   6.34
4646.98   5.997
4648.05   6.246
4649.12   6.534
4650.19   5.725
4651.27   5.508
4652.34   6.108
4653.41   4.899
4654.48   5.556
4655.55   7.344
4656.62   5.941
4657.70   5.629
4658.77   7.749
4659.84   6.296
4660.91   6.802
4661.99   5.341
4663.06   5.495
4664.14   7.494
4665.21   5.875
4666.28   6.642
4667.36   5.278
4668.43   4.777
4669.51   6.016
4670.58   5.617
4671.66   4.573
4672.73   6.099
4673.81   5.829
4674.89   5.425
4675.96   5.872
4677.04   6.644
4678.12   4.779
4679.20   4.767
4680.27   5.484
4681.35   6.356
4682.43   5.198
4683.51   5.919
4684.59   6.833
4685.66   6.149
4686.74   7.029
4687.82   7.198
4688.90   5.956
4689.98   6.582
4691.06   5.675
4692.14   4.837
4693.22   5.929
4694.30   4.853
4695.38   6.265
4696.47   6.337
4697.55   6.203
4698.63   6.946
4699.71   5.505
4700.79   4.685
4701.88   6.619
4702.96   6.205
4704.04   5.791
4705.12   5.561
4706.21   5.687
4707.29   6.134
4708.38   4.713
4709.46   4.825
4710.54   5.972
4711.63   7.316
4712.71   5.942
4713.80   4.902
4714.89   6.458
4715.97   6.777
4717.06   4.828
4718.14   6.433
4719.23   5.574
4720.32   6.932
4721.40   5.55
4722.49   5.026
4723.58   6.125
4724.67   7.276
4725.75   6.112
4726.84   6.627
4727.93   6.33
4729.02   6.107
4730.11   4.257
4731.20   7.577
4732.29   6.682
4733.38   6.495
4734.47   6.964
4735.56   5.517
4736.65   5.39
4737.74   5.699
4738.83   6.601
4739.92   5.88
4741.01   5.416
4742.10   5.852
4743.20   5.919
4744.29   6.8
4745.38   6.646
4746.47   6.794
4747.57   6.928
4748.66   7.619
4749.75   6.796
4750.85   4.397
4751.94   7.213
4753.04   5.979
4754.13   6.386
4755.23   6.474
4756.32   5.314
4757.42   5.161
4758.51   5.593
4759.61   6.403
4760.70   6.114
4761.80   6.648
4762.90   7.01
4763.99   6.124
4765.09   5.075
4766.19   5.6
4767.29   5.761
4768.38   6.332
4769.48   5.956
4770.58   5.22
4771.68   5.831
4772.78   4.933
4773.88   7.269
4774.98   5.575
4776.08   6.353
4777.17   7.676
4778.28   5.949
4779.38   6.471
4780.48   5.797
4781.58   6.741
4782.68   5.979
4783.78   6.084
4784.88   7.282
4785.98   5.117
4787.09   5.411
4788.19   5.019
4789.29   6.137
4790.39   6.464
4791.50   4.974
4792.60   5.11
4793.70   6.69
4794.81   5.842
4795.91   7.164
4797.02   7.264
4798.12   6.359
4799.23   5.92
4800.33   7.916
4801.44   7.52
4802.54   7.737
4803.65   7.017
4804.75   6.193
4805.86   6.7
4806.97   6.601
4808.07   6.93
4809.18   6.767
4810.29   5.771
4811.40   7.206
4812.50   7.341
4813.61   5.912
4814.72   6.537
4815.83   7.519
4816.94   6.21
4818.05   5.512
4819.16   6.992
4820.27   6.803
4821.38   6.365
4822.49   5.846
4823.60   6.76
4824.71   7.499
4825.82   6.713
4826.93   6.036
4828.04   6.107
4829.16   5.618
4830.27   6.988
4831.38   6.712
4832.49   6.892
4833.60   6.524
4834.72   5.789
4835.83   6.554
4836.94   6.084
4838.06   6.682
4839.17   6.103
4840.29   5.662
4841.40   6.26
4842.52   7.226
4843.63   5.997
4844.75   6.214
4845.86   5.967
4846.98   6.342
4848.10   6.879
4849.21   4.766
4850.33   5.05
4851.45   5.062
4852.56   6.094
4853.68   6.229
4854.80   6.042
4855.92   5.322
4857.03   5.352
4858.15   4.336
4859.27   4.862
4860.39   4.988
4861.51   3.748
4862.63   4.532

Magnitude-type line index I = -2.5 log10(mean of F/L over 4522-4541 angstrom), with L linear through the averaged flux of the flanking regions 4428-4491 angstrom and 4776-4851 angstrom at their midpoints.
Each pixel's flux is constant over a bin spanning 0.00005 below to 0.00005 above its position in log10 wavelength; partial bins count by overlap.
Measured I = 0.07 mag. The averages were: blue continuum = 5.42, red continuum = 6.39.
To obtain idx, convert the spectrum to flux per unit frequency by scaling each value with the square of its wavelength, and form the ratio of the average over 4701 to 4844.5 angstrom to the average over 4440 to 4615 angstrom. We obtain 1.22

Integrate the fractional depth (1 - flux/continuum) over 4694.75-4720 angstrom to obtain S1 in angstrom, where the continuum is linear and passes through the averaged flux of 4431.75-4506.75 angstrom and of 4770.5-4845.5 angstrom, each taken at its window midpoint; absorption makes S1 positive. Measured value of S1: 1.0 angstrom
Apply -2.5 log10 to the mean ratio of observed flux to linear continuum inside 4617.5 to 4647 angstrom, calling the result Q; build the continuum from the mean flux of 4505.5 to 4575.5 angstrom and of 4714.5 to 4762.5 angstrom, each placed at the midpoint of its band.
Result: -0.03 mag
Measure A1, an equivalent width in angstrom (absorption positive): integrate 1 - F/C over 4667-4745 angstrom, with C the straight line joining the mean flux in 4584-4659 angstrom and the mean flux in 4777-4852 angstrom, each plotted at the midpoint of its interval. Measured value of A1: 2.6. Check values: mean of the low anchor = 5.95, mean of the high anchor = 6.36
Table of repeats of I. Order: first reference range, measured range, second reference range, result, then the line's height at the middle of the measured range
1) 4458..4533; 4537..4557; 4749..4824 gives 0.01 mag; 5.69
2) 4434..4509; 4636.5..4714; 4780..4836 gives 0.04 mag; 6.11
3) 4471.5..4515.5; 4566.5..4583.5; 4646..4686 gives -0.03 mag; 5.83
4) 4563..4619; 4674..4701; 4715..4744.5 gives 0.02 mag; 6.04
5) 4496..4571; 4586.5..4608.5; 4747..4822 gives 0.03 mag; 5.86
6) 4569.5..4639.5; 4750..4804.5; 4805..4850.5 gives 0.02 mag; 6.32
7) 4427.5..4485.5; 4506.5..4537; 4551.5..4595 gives 0.03 mag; 5.66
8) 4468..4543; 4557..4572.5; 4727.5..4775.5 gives -0.05 mag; 5.72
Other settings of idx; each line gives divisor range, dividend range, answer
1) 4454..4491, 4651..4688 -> 1.21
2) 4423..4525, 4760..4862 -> 1.29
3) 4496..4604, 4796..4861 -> 1.24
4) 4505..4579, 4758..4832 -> 1.24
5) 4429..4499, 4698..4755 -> 1.26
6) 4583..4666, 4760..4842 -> 1.14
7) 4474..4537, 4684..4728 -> 1.17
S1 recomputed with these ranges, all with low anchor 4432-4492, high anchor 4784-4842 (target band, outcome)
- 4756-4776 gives 1.3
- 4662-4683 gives 1.2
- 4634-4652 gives 0.7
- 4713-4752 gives 0.3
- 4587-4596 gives 0.1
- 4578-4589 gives 0.0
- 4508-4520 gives -0.2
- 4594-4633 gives -1.1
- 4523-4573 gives 0.4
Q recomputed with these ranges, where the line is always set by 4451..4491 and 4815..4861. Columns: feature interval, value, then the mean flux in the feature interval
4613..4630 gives -0.12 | 6.38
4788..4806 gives -0.08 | 6.5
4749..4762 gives -0.02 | 6.05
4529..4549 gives 0.02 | 5.46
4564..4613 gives -0.04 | 5.85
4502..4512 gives -0.16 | 6.34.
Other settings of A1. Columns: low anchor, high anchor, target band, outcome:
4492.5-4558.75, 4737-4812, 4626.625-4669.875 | 0.1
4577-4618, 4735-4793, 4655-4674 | -0.5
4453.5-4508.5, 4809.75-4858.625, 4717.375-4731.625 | -0.2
